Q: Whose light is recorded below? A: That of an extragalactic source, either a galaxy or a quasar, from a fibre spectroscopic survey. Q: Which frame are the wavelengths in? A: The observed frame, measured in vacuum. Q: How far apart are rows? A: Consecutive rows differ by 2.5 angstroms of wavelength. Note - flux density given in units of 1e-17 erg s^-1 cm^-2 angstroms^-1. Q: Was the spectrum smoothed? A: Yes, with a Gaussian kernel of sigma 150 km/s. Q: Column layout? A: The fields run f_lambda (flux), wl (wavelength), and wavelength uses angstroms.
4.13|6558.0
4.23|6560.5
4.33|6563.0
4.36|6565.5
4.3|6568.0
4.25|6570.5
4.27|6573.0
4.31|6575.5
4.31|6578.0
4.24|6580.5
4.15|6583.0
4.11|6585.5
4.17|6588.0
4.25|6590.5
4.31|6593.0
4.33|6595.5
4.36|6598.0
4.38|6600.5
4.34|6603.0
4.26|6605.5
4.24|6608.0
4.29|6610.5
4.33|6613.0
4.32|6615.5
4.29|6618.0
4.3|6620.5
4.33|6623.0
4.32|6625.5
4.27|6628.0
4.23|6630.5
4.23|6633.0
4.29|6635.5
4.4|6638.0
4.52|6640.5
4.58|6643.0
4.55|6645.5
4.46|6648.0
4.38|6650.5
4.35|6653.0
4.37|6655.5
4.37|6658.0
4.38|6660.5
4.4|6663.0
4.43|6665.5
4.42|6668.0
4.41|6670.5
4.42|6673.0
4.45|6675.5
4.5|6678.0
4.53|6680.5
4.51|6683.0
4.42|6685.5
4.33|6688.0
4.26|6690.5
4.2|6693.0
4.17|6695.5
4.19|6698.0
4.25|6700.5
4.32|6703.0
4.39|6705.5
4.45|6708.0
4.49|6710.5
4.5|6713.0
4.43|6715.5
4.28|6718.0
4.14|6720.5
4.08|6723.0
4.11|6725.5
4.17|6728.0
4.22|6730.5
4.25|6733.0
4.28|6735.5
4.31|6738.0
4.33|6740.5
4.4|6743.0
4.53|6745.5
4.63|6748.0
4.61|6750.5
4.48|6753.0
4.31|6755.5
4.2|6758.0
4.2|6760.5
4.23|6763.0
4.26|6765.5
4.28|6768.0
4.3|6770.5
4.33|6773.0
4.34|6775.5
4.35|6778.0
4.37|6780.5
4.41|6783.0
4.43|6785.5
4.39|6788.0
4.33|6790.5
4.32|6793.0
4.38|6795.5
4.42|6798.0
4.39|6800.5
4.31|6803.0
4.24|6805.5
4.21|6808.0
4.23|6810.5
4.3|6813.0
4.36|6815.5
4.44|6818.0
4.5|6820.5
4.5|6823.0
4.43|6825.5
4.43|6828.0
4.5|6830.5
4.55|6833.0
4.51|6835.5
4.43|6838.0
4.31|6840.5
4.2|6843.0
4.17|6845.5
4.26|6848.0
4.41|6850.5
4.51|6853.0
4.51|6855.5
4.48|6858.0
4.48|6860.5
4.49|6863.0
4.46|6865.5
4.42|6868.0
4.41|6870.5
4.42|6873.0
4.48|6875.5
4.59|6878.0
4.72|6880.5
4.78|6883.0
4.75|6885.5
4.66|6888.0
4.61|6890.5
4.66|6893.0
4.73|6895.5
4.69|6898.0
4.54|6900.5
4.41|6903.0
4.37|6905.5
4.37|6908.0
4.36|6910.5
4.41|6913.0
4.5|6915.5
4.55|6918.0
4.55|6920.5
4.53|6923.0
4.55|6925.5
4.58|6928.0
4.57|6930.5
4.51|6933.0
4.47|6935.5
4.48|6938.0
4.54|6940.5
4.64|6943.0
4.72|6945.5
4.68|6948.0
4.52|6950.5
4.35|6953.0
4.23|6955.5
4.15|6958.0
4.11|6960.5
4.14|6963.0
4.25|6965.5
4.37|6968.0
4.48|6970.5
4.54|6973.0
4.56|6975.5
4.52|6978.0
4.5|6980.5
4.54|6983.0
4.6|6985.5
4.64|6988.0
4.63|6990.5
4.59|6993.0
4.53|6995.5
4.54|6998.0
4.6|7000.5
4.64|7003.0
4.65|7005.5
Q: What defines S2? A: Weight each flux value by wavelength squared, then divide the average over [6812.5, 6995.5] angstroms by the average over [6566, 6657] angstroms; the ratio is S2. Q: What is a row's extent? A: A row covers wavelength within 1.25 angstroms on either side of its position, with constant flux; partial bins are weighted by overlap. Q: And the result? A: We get 1.13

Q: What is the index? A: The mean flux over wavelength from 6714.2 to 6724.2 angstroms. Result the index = 4.23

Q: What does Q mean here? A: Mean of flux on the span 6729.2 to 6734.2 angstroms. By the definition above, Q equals 4.23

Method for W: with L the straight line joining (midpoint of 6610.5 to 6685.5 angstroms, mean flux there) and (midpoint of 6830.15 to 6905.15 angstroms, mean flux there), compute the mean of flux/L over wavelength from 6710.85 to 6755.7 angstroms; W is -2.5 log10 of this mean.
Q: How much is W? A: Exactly 0.02 mag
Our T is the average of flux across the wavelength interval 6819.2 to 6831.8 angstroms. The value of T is 4.47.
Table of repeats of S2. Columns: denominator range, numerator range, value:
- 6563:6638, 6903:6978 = 1.15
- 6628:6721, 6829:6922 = 1.09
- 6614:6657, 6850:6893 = 1.12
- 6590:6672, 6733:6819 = 1.04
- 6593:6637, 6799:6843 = 1.08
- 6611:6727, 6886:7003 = 1.12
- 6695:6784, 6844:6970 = 1.09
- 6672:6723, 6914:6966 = 1.10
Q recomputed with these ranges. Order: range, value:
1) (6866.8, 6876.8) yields 4.43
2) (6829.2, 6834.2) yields 4.52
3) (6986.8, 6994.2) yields 4.62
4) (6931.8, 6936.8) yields 4.49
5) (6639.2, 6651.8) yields 4.5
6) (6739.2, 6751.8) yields 4.5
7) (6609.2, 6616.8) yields 4.31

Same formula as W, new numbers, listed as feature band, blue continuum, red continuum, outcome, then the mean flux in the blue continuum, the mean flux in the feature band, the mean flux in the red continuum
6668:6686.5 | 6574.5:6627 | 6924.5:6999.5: -0.03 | 4.28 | 4.46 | 4.48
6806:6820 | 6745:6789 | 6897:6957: 0.02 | 4.37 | 4.31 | 4.5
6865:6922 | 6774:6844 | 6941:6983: -0.03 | 4.38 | 4.54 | 4.43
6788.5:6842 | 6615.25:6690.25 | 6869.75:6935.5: 0.03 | 4.39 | 4.38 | 4.55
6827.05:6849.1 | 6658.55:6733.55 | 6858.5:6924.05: 0.03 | 4.34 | 4.37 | 4.54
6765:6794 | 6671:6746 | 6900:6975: 0.01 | 4.33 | 4.34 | 4.45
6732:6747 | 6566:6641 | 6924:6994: 0.00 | 4.29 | 4.36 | 4.48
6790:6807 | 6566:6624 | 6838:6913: 0.02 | 4.28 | 4.34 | 4.49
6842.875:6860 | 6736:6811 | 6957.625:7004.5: 0.00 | 4.35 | 4.38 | 4.48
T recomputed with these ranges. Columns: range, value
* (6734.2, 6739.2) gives 4.29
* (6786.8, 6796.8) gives 4.36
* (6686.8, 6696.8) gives 4.24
